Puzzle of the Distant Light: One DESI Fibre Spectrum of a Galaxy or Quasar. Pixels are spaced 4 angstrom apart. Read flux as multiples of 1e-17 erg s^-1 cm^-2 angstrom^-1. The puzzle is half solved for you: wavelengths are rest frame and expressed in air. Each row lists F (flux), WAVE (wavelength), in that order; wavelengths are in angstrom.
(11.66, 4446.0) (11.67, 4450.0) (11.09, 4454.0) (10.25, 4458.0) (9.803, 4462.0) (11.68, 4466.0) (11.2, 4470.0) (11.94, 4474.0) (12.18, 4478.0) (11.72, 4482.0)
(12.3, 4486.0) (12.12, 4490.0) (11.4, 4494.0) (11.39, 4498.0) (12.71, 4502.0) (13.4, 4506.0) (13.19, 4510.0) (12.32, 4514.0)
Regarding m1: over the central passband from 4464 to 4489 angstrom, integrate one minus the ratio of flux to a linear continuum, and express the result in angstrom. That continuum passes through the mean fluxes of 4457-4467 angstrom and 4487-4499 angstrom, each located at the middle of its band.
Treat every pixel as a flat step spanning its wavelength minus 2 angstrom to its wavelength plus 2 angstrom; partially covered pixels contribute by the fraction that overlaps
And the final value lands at -1.8 angstrom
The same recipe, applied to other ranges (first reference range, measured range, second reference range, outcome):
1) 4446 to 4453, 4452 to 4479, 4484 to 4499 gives 1.28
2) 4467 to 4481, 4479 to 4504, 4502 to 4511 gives 1.13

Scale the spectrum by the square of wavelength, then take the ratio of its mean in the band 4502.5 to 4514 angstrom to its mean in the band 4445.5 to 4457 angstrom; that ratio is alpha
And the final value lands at 1.2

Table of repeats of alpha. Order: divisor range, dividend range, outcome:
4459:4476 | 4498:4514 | 1.17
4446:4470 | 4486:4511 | 1.14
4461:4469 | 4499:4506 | 1.18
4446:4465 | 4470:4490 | 1.11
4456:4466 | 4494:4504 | 1.17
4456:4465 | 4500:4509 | 1.31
